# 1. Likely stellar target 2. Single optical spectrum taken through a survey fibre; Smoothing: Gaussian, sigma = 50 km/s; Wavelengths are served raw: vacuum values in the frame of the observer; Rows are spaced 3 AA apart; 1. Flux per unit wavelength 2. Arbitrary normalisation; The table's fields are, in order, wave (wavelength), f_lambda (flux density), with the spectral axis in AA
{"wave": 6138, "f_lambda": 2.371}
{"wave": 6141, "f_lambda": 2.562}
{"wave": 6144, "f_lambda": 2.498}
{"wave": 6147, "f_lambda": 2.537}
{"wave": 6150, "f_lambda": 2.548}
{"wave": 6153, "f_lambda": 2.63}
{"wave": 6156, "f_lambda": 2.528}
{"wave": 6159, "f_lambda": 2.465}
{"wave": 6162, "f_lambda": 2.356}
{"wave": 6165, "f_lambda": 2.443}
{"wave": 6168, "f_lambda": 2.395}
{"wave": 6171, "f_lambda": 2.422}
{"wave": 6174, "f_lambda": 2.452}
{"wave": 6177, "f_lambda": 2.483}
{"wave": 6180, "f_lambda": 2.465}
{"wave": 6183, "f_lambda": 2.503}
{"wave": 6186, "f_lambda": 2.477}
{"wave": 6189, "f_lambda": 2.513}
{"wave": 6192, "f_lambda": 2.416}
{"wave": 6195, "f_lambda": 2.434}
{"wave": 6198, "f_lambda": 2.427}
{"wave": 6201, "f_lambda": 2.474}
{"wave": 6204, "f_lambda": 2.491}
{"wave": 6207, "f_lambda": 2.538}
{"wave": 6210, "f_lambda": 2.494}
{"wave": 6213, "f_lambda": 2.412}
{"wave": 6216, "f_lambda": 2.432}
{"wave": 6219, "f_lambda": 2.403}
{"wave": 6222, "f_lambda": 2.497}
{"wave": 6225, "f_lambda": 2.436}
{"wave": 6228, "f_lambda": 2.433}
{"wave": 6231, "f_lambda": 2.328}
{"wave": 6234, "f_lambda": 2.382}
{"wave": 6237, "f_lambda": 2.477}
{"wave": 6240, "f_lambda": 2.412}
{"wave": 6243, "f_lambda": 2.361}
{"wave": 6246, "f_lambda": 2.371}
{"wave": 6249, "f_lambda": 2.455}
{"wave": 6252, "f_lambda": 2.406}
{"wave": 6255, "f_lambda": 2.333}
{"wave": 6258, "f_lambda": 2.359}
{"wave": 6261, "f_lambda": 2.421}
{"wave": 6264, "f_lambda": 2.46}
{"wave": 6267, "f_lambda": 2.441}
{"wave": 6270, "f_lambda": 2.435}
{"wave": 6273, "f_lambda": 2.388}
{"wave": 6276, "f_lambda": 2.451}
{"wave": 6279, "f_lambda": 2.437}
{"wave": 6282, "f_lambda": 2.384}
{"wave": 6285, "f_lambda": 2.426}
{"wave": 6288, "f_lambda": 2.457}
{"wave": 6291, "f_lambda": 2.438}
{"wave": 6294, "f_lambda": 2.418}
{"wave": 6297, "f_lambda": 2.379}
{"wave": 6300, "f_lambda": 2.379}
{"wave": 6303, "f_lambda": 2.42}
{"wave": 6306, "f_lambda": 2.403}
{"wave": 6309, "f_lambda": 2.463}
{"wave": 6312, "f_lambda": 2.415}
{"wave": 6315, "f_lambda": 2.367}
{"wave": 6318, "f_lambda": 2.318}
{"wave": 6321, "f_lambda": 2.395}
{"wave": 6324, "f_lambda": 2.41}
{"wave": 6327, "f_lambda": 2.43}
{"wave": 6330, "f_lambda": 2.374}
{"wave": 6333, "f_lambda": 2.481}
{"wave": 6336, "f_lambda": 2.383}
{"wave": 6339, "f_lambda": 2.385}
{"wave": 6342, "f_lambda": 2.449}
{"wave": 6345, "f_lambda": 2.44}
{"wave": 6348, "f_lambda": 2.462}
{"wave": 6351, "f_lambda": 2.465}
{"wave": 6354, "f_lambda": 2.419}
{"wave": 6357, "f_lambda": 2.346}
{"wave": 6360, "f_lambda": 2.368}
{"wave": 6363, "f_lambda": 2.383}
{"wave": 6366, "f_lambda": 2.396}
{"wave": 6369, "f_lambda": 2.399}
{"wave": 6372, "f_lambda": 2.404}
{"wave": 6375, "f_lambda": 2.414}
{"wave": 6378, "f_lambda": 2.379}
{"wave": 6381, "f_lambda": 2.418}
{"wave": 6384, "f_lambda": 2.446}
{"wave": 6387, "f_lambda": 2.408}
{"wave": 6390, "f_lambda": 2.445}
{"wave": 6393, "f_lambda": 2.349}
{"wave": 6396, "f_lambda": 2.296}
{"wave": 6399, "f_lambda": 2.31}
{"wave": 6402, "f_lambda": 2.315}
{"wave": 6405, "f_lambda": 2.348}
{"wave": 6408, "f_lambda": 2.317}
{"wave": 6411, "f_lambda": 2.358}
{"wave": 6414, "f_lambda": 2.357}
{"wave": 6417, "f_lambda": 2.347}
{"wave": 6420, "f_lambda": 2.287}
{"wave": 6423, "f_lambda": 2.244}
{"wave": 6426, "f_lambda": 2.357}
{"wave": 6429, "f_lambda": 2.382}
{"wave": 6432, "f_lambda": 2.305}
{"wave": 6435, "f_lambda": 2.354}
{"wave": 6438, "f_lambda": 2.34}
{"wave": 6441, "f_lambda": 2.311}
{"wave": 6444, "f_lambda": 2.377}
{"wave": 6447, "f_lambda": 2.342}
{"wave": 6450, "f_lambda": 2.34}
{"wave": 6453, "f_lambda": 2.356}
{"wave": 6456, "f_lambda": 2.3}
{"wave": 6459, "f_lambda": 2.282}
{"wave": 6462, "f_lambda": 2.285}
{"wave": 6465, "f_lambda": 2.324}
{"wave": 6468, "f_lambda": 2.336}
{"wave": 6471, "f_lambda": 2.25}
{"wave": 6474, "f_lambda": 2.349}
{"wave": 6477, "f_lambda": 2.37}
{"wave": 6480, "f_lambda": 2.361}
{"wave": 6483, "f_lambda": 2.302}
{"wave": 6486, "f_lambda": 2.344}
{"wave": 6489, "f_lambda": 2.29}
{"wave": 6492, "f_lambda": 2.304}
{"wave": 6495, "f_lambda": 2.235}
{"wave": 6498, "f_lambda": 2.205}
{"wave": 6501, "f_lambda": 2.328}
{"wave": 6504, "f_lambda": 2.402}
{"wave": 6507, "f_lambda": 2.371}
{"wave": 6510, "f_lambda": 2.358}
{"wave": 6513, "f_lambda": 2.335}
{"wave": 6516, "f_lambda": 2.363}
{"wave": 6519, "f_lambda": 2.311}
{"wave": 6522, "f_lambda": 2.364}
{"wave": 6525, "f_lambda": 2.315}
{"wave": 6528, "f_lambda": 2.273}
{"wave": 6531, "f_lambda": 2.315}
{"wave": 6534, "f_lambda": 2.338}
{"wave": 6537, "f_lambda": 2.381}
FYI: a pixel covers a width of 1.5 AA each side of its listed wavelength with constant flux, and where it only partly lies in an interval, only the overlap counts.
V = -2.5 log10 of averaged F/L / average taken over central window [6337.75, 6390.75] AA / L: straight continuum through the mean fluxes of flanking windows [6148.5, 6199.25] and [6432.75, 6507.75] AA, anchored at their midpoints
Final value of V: -0.02 mag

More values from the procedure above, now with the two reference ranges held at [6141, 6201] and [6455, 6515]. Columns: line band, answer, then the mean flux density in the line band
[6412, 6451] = 0.005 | 2.33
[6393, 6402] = 0.023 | 2.31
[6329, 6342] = -0.009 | 2.41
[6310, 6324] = 0.010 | 2.38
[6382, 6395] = -0.019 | 2.41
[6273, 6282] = -0.001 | 2.42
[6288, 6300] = 0.000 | 2.41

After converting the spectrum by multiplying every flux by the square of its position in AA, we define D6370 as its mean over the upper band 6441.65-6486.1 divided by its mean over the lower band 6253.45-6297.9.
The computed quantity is 1.02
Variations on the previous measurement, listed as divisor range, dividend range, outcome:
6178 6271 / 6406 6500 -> 1.02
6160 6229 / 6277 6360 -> 1.02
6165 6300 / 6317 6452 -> 1.02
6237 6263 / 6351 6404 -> 1.04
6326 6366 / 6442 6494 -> 1.00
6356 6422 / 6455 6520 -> 1.01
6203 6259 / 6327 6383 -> 1.04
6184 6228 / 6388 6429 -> 1.01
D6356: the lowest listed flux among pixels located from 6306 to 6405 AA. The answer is 2.296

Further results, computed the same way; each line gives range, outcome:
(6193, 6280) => 2.328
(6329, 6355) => 2.374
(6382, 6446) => 2.244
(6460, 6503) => 2.205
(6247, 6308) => 2.333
